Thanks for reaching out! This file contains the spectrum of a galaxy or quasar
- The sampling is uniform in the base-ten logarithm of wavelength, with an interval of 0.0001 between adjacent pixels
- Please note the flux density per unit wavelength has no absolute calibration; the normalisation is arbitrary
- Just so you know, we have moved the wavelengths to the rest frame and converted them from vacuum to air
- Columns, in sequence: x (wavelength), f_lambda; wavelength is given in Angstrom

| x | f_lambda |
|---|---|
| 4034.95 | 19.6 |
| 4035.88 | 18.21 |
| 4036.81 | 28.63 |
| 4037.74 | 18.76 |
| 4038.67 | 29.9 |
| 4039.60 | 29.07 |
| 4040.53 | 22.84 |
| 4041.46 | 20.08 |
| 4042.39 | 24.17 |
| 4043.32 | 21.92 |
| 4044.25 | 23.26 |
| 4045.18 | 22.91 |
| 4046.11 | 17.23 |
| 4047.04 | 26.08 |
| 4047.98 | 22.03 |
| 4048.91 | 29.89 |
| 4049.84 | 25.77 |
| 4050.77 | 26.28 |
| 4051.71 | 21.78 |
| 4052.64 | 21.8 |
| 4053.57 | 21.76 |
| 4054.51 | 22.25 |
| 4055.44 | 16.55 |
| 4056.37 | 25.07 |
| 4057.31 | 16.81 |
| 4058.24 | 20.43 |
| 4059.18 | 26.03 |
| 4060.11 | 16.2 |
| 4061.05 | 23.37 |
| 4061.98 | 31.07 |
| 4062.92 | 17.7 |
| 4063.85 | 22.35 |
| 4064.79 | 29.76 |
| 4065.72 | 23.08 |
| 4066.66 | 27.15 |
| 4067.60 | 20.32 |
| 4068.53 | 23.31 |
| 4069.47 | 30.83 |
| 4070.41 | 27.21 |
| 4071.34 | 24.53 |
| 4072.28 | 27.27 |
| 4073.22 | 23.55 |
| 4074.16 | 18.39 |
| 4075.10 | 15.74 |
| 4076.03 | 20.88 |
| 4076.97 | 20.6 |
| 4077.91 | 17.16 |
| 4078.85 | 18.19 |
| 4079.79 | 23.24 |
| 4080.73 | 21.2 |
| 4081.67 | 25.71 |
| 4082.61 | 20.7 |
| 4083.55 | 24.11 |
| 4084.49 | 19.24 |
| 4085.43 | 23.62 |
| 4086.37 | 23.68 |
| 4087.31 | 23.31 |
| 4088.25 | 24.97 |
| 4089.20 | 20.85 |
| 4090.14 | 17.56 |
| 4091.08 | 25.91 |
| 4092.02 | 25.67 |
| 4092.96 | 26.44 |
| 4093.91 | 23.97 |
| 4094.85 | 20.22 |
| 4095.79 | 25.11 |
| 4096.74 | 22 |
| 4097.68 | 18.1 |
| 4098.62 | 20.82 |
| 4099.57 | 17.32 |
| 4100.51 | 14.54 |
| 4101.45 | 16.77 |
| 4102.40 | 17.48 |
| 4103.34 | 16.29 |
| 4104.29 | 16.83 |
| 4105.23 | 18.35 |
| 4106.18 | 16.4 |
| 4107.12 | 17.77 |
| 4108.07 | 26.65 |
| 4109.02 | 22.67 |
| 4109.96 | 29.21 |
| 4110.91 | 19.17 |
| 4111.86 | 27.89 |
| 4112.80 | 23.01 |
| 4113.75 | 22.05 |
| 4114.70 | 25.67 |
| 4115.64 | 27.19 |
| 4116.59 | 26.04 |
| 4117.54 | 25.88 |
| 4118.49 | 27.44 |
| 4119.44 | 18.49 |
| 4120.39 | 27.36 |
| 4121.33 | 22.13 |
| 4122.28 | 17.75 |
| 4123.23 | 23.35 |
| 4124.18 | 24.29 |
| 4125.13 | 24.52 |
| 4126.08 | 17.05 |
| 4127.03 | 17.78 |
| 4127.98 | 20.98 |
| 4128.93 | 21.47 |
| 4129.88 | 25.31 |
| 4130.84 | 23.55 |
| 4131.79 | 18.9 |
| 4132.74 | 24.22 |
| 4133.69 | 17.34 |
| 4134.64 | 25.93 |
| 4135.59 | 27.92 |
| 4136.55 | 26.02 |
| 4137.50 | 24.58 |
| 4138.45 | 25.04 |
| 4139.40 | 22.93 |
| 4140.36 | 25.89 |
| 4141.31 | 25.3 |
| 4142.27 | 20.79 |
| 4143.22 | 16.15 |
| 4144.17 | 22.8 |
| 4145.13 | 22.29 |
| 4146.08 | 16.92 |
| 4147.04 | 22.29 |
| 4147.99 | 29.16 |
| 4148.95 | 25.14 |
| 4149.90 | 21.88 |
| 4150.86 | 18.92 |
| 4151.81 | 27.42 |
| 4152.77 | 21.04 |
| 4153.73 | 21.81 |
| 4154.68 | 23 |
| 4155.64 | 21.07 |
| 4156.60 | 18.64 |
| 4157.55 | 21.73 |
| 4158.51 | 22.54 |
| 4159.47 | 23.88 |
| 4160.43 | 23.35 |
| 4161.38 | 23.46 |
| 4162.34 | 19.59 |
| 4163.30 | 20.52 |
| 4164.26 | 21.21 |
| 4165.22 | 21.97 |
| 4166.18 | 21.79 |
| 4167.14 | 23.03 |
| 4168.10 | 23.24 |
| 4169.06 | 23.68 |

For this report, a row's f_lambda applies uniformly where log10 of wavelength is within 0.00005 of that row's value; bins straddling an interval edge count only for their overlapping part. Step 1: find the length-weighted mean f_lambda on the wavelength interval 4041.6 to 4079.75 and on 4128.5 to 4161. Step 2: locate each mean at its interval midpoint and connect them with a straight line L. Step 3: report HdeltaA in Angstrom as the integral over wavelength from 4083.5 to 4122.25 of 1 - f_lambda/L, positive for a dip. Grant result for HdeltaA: 1.2 Angstrom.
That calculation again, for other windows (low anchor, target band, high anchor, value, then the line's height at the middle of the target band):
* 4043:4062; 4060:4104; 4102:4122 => 0.9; 22.6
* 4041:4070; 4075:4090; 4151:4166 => 0.9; 22.8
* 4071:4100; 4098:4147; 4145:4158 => 0.2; 22.1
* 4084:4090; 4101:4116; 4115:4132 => 0.8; 22.6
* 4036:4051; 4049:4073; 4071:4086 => -0.9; 22.8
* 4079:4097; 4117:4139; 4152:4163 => -0.6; 22.4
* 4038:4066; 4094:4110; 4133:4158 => 2.3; 23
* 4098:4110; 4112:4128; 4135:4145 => -1.6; 21.1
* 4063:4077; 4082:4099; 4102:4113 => -0.3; 22.2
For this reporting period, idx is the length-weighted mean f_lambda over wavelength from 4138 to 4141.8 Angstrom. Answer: 24.7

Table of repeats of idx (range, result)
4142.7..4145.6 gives 20.4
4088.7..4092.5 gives 22.5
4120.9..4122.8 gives 20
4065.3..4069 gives 23.5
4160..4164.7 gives 21.6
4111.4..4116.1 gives 25.2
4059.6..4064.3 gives 22.2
